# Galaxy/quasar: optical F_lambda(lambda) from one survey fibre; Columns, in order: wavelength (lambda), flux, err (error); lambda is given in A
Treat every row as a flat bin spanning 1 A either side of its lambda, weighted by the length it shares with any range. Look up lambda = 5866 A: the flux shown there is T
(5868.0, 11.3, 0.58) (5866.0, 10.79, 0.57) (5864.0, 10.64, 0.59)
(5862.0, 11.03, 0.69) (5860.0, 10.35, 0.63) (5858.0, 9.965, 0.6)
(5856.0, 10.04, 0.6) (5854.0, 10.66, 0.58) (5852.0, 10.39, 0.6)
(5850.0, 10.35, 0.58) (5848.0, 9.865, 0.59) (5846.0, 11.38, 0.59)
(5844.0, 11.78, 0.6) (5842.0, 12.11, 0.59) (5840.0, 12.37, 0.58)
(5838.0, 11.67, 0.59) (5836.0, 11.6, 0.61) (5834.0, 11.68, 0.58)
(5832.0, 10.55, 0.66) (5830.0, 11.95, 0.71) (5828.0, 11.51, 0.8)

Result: 10.79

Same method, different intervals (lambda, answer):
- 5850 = 10.35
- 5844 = 11.78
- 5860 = 10.35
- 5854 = 10.66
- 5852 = 10.39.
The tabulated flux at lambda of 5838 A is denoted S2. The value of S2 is 11.67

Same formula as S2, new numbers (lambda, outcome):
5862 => 11.03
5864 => 10.64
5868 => 11.3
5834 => 11.68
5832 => 10.55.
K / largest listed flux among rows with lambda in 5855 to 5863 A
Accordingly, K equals 11.03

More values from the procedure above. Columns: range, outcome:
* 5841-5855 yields 12.11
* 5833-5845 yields 12.37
